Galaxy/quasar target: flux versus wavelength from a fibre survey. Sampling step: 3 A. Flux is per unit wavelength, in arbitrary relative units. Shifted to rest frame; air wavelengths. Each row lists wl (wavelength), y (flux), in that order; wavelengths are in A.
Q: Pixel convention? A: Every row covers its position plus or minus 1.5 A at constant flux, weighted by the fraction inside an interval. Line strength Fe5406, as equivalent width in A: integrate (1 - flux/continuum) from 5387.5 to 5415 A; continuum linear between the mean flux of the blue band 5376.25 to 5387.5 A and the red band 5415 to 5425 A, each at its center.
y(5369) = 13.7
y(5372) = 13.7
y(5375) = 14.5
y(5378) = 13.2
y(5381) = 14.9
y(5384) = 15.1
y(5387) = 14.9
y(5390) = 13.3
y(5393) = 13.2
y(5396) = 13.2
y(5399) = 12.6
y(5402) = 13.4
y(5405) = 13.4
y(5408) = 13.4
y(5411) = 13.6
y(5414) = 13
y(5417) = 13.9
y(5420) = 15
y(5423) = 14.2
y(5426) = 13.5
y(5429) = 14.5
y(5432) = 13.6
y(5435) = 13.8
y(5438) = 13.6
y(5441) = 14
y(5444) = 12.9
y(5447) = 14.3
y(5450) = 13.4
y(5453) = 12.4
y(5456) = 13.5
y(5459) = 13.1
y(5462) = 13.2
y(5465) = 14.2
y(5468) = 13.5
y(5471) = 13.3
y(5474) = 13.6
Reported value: 2.1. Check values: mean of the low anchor 14.5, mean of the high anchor 14.3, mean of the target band 13.3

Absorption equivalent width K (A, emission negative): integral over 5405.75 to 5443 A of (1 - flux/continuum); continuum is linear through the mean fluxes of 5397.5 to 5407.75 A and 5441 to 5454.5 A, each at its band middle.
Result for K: -1.6 A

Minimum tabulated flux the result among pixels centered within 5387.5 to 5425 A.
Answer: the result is 12.6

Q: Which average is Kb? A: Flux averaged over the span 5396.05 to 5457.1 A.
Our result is 13.6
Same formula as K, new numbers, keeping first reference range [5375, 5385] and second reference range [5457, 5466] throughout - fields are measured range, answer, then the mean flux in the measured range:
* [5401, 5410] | 0.4 A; 13.4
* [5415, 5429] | -0.2 A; 14.1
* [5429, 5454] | 0.2 A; 13.6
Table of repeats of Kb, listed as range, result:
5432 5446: 13.6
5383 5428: 13.7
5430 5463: 13.5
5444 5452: 13.6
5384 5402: 13.6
